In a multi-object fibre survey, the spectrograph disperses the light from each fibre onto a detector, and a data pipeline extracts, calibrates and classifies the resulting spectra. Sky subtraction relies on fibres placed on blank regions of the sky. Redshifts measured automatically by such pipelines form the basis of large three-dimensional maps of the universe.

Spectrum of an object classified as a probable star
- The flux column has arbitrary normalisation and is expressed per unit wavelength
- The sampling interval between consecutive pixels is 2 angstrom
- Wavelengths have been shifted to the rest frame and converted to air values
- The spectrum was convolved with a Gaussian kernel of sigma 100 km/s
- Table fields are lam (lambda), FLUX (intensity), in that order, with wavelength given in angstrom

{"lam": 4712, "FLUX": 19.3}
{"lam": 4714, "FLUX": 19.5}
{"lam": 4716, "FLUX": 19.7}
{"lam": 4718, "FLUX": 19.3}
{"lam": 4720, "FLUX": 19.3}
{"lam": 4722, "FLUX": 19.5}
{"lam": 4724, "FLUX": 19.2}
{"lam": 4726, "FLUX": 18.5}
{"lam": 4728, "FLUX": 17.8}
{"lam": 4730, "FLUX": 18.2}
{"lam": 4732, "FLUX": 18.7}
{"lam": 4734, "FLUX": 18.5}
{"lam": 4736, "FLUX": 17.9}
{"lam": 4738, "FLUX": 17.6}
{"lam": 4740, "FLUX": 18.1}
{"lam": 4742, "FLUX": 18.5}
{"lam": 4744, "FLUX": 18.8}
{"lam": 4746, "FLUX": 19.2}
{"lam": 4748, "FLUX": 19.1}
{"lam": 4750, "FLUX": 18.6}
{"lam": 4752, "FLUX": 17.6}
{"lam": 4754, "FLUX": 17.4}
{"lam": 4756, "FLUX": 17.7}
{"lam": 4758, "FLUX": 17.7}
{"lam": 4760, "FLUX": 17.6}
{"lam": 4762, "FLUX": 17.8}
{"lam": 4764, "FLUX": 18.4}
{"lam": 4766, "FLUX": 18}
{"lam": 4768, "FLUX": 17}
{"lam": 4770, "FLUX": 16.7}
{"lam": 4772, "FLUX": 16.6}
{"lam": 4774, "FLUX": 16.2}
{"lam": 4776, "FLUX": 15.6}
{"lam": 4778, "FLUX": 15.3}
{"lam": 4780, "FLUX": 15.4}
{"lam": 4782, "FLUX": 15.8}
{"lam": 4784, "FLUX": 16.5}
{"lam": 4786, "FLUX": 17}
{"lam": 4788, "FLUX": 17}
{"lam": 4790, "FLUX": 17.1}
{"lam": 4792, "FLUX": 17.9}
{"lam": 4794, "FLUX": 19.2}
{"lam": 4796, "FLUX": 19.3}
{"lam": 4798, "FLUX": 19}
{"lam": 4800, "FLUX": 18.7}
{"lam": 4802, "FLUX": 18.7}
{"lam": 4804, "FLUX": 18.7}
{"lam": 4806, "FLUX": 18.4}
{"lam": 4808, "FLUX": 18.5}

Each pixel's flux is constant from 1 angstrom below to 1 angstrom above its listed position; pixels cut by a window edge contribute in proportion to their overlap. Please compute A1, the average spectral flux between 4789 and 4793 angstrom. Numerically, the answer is 17.5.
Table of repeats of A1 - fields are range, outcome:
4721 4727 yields 19.1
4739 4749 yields 18.7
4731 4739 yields 18.2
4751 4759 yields 17.6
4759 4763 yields 17.7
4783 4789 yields 16.8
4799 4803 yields 18.7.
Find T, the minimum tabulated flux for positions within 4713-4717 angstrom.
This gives 19.5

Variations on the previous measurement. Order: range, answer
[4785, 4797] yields 17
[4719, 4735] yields 17.8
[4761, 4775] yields 16.2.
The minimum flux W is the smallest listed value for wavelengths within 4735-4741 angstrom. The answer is 17.6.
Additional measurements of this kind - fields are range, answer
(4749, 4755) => 17.4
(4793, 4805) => 18.7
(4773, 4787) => 15.3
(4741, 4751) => 18.5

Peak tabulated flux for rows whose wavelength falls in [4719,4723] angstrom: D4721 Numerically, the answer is 19.5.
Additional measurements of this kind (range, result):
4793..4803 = 19.3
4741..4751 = 19.2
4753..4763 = 17.8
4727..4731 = 18.2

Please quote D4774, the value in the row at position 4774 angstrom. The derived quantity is 16.2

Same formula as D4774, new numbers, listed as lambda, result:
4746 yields 19.2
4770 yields 16.7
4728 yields 17.8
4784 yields 16.5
